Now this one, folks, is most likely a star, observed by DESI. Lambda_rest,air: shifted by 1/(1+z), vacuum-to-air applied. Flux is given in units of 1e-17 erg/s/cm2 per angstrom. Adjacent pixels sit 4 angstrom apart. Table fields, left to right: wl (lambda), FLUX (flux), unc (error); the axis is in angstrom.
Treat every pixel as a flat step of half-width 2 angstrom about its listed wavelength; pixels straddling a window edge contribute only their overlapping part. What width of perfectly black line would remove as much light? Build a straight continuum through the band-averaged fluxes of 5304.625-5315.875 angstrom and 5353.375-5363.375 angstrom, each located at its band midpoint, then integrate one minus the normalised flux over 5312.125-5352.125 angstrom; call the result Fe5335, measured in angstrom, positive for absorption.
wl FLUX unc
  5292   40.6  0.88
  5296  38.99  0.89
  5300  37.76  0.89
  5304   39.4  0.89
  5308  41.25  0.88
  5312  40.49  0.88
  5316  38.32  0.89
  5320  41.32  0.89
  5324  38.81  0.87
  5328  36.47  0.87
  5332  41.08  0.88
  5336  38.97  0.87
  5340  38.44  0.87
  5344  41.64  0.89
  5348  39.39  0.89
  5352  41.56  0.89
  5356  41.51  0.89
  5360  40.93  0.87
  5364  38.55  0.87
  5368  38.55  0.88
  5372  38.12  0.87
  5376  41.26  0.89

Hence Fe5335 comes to 1.0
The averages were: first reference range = 40.3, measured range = 39.5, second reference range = 40.9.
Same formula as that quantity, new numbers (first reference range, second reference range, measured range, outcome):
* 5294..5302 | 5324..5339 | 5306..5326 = -0.74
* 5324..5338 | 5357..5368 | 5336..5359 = -0.65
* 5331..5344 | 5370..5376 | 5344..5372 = -0.47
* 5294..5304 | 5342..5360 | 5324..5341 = 0.59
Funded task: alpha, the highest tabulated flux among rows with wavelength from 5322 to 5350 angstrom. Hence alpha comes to 41.64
